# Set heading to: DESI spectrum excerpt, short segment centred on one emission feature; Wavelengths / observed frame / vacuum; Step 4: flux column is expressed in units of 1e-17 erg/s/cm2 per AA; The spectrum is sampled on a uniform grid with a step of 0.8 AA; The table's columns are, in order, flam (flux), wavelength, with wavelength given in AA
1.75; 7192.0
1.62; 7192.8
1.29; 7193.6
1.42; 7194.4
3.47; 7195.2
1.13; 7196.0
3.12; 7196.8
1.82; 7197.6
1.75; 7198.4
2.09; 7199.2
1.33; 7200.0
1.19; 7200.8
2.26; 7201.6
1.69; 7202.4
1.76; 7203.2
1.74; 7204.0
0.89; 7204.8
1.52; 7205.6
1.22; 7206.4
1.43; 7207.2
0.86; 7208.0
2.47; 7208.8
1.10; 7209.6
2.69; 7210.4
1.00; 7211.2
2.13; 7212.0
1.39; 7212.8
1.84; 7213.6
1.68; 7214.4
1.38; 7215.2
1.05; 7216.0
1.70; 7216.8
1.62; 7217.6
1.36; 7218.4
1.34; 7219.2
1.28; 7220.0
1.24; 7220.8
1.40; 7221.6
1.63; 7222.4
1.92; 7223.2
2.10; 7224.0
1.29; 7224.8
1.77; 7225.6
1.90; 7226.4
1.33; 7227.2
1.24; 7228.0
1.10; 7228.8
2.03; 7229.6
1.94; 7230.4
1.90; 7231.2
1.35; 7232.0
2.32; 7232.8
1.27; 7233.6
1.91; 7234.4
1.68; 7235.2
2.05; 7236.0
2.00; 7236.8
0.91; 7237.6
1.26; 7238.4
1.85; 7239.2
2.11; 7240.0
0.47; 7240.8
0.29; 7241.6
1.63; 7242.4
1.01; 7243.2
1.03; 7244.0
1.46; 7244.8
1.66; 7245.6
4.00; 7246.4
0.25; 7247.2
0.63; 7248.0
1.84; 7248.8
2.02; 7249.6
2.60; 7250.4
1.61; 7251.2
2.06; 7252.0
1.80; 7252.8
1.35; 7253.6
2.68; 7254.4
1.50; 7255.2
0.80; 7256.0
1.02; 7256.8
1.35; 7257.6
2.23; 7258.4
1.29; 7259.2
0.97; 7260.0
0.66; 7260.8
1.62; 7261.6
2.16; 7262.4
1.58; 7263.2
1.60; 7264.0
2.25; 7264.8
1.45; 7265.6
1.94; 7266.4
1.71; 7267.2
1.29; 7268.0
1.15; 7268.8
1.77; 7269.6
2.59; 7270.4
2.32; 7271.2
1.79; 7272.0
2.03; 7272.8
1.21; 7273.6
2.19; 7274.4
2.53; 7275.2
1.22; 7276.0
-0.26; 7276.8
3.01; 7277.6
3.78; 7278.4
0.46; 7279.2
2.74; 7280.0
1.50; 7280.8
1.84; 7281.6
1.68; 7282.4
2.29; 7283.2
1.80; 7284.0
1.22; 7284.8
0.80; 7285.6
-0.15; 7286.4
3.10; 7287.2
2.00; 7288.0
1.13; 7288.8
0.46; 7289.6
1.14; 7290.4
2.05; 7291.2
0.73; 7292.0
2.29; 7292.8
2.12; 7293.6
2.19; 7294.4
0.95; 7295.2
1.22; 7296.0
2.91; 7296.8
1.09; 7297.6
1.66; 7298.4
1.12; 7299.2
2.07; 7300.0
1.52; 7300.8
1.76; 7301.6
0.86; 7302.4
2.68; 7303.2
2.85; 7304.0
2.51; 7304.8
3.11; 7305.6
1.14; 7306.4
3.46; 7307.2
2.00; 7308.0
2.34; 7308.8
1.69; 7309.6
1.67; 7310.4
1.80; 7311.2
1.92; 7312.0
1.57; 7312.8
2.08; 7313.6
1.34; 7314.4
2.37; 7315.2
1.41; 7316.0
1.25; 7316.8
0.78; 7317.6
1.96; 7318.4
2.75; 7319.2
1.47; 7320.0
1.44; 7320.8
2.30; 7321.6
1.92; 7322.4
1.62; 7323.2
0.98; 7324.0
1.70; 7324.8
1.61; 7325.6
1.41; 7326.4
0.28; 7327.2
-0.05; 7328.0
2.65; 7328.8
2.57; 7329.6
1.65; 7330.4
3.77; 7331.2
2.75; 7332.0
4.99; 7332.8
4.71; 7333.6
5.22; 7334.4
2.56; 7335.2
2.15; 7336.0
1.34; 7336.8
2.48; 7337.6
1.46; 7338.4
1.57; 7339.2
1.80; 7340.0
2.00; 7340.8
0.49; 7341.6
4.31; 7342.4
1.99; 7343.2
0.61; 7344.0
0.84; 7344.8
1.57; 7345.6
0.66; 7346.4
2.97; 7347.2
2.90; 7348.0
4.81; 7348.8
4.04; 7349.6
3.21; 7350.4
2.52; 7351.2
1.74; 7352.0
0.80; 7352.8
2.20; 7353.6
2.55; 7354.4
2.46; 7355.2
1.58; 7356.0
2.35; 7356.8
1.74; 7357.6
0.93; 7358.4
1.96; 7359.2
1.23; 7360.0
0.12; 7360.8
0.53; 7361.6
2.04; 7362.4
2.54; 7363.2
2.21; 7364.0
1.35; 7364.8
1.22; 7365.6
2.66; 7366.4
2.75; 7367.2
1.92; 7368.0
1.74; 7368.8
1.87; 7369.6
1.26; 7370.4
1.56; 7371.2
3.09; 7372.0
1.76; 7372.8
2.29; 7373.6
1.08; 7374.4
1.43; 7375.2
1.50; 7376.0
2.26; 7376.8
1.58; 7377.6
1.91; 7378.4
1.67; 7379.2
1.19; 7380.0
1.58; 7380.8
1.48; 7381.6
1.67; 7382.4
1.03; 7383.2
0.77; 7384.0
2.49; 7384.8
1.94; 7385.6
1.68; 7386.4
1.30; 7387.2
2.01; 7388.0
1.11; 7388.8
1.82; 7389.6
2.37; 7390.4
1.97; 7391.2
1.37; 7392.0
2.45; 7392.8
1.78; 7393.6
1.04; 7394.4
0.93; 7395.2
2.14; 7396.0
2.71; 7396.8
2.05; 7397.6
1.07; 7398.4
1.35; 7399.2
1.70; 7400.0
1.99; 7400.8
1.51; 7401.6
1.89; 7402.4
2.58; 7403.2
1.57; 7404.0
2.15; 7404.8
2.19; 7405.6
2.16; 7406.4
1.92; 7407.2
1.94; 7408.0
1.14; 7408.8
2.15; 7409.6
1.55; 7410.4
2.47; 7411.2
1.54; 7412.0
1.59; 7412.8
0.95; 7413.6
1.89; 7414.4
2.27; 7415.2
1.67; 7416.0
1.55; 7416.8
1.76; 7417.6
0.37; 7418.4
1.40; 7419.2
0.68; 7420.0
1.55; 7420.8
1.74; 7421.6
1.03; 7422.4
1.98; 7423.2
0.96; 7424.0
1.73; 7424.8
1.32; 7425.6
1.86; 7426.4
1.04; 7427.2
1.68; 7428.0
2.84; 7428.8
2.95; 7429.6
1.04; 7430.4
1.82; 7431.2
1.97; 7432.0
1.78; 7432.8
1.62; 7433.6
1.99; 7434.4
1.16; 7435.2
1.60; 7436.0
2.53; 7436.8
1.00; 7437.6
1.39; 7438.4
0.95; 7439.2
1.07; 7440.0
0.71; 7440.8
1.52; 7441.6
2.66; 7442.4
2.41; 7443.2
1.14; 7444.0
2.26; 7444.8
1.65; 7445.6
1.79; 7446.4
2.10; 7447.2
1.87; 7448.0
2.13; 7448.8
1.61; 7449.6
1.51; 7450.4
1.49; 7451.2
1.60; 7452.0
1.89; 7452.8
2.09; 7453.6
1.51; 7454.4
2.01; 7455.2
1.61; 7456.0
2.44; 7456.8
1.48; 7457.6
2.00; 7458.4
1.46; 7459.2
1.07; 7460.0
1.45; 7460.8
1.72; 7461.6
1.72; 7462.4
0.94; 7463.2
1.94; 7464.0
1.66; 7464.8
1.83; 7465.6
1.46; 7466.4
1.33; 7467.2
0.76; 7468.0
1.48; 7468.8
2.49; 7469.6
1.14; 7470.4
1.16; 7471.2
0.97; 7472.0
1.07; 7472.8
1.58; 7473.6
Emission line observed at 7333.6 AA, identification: [S II]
